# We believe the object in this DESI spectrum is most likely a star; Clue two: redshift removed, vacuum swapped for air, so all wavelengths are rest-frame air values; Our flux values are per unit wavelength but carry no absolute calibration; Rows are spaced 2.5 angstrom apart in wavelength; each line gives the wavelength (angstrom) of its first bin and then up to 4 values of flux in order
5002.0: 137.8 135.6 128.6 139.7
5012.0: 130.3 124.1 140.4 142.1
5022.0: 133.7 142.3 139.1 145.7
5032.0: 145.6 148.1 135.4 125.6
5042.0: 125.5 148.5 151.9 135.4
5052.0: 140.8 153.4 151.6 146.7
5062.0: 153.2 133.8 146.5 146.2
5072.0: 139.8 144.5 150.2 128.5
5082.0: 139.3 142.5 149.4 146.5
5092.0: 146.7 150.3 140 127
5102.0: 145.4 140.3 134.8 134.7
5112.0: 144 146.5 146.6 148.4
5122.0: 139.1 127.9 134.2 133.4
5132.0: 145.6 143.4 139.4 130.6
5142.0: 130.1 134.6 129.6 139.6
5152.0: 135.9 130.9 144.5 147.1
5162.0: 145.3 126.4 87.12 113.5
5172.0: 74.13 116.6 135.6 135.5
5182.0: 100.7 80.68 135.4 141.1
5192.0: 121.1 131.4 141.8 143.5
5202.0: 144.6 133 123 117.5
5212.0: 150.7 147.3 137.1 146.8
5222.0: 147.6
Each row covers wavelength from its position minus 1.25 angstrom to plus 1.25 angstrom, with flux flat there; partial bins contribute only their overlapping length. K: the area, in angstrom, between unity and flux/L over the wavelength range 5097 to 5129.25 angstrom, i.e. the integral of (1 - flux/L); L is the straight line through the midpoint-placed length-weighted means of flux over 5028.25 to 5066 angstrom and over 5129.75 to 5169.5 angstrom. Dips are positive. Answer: -0.5 angstrom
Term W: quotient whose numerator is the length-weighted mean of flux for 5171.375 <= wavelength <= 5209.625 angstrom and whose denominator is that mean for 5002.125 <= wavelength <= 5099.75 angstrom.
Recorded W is 0.9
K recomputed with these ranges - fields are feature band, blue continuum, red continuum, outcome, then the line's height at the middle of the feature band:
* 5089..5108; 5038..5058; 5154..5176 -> -1.3 angstrom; 132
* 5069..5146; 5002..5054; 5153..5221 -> -4.1 angstrom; 133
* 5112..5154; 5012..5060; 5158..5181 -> -4.0 angstrom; 126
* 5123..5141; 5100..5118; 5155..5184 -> -0.5 angstrom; 133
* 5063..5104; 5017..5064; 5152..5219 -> -1.3 angstrom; 138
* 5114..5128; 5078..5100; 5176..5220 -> -0.2 angstrom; 139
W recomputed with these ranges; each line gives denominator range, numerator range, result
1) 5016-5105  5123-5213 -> 0.91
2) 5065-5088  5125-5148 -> 0.95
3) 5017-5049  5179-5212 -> 0.91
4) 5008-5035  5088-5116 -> 1.02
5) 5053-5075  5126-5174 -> 0.89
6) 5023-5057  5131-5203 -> 0.91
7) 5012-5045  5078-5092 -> 1.03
